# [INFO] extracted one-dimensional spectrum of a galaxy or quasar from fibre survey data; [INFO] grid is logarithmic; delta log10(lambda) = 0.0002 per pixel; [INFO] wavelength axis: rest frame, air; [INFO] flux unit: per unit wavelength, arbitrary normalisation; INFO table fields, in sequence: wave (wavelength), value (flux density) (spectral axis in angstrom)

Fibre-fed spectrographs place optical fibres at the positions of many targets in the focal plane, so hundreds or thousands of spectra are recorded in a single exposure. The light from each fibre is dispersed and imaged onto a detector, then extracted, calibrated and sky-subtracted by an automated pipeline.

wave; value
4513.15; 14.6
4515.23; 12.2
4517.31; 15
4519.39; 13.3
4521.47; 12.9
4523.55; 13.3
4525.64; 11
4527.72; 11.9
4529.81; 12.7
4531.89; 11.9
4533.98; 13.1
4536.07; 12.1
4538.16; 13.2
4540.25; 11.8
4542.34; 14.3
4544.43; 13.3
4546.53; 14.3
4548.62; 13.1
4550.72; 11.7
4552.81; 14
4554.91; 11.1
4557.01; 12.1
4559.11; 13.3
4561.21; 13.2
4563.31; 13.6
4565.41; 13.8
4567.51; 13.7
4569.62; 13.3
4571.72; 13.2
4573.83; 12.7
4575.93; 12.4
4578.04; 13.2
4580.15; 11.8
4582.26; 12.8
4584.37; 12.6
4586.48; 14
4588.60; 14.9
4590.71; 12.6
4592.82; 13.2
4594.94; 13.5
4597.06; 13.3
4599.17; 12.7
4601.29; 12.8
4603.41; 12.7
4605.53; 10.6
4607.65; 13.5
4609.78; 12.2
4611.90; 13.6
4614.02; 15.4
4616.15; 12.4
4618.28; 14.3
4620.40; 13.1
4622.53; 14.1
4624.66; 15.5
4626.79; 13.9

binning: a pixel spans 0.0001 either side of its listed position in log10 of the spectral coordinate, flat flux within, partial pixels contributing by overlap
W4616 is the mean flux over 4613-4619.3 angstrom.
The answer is 14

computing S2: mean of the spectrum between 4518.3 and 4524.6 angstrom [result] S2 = 13.2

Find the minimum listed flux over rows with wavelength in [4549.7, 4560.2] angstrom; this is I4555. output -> 11.1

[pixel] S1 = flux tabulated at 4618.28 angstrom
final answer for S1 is 14.3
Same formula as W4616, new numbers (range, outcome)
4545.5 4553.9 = 13.3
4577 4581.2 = 12.5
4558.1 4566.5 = 13.5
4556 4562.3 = 12.9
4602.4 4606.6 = 11.6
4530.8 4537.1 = 12.4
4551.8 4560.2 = 12.6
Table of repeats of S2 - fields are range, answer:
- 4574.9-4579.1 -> 12.8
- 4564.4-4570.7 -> 13.6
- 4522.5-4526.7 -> 12.2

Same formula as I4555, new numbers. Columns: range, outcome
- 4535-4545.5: 11.8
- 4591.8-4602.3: 12.7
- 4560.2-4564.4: 13.2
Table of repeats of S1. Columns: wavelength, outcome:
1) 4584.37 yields 12.6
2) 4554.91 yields 11.1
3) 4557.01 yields 12.1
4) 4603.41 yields 12.7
